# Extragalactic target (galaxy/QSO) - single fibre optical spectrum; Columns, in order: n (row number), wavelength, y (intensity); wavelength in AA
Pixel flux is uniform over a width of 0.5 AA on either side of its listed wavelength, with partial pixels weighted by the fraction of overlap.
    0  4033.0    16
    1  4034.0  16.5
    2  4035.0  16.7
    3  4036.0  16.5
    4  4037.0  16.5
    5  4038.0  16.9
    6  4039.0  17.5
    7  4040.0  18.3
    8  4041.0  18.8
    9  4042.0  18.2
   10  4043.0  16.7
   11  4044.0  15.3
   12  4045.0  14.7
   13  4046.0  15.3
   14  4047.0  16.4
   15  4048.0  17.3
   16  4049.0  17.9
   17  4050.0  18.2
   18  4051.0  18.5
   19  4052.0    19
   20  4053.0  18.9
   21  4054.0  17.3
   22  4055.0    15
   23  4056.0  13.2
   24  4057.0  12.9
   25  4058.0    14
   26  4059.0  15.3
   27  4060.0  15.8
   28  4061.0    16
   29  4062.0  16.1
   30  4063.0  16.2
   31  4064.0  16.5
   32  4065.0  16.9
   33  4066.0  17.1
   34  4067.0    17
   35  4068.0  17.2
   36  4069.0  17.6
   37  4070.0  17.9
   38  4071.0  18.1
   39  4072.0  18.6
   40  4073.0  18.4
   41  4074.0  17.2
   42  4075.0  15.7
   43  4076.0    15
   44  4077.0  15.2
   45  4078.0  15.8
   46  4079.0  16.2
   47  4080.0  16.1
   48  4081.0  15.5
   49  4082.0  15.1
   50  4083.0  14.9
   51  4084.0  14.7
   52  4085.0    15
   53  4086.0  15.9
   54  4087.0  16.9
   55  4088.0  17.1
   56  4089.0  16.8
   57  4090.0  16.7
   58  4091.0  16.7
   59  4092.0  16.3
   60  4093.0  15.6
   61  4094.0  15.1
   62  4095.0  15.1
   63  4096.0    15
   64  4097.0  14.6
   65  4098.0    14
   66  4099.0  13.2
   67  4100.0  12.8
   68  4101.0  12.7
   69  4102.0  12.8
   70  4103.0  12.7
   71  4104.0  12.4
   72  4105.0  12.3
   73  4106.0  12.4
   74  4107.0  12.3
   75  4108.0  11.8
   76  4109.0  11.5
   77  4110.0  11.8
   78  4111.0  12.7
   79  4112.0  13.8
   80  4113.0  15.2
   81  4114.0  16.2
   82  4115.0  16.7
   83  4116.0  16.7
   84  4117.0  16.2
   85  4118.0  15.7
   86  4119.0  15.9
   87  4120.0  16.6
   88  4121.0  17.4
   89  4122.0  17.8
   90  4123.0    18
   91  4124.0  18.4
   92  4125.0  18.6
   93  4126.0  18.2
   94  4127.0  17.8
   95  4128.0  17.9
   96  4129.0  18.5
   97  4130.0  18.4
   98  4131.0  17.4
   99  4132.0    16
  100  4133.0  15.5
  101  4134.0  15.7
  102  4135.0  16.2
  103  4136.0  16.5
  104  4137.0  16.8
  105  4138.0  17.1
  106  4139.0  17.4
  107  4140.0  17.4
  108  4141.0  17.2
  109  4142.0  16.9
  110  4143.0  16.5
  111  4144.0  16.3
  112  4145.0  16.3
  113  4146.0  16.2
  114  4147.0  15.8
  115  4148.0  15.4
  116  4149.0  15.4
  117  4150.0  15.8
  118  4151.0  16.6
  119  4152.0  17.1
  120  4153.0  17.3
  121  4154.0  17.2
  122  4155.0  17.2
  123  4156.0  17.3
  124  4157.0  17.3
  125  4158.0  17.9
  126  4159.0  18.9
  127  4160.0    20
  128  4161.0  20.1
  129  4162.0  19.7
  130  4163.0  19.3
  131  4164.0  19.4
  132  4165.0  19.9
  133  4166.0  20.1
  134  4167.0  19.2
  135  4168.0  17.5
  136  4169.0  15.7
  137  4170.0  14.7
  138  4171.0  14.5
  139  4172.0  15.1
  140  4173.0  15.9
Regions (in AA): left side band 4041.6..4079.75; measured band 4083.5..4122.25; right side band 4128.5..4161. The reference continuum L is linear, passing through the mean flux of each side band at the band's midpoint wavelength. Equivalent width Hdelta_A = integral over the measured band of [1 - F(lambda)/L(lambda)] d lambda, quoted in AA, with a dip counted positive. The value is 4.69 AA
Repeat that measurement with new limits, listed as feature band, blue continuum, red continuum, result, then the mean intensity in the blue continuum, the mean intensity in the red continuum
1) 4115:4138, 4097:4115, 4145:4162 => -3.4 AA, 13.1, 17.3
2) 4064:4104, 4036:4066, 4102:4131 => 0.7 AA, 16.5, 15.5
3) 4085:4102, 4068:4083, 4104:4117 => -0.1 AA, 16.6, 13.7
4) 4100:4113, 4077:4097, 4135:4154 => 2.8 AA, 15.8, 16.6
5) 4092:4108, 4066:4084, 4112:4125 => 2.9 AA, 16.5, 16.7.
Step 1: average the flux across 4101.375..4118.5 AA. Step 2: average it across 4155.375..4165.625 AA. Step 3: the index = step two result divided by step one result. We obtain 1.4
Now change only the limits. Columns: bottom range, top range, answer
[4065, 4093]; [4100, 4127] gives 0.90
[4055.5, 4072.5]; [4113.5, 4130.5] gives 1.07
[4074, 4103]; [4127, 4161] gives 1.12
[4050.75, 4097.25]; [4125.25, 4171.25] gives 1.07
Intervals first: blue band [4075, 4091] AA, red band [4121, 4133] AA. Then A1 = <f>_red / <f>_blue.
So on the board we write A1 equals 1.12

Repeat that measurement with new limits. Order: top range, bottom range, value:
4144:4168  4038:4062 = 1.07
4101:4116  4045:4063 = 0.82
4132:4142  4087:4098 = 1.05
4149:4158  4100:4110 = 1.37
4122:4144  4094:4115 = 1.29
